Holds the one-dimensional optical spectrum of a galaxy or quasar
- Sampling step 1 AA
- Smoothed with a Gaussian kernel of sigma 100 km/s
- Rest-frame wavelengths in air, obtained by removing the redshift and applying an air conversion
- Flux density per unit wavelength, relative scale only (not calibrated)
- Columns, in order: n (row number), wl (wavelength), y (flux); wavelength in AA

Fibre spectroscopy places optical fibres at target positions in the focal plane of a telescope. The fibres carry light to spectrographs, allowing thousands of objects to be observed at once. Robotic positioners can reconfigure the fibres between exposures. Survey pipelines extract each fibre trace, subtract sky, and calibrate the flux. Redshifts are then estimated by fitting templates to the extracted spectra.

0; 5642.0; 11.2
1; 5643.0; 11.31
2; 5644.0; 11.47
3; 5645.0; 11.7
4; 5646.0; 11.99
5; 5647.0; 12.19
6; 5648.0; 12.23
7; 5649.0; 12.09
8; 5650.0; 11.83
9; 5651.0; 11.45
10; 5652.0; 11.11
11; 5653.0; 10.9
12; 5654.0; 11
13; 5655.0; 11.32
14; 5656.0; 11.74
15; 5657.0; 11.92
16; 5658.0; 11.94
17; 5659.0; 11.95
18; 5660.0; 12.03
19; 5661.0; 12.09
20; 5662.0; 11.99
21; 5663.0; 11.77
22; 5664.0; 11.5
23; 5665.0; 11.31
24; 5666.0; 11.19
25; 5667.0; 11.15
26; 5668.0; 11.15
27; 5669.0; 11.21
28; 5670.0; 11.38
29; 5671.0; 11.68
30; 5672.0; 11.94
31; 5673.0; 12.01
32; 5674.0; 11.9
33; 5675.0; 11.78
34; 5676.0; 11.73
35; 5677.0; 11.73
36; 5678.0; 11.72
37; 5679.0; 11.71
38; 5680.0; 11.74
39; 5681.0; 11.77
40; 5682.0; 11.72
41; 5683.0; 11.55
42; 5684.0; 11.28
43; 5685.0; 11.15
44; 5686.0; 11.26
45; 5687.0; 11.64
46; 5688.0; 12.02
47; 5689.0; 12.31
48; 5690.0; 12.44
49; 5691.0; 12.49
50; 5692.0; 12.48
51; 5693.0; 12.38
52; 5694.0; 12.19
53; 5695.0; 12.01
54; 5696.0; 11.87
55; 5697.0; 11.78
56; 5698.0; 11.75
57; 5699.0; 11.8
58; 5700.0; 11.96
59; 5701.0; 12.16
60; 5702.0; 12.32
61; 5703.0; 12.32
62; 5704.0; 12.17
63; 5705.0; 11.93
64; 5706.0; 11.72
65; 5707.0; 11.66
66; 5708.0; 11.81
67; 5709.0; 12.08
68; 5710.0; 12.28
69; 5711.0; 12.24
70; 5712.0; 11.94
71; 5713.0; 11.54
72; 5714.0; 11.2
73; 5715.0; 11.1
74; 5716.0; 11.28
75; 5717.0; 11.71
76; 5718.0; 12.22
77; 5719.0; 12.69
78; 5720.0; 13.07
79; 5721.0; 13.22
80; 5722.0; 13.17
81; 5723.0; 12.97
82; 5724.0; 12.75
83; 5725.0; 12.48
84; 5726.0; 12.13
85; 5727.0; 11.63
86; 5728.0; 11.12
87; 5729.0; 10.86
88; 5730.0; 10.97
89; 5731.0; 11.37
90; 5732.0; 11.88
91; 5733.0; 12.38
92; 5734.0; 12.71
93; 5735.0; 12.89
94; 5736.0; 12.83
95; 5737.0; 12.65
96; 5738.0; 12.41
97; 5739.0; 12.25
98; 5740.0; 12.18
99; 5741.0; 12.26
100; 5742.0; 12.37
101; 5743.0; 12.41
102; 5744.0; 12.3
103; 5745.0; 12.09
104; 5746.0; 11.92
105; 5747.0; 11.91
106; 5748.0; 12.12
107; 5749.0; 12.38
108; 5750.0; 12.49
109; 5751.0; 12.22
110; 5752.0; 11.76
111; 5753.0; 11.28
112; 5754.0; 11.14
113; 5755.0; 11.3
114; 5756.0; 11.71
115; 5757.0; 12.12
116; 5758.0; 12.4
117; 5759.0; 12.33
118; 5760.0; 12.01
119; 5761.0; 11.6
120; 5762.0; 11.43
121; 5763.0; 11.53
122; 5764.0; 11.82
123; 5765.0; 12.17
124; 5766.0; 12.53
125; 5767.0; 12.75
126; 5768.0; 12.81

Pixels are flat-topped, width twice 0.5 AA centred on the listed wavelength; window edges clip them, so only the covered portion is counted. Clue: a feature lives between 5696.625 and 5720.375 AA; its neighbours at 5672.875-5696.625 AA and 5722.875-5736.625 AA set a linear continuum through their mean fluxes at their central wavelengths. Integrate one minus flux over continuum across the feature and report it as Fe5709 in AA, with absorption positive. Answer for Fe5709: 0.0 AA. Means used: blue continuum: 11.9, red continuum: 12.1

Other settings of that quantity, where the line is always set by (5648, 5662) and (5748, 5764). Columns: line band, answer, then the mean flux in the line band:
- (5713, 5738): -0.7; 12.1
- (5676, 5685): 0.1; 11.6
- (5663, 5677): 0.2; 11.5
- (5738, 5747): -0.3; 12.2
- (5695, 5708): -0.2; 11.9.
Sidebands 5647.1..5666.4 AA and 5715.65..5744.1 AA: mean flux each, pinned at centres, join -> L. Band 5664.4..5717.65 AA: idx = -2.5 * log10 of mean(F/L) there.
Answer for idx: 0.01 mag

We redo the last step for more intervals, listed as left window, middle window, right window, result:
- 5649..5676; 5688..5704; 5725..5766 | -0.04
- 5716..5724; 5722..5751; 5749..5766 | 0.01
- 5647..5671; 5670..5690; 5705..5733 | 0.00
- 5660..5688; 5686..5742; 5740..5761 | -0.02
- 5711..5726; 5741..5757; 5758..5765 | 0.00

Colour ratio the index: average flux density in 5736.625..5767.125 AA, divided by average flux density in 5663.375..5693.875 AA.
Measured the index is 1.03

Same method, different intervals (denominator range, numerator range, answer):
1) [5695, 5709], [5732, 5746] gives 1.04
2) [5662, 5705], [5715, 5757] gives 1.03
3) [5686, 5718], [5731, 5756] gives 1.02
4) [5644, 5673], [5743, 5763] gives 1.02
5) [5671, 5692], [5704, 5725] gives 1.03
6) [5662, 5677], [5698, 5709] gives 1.04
